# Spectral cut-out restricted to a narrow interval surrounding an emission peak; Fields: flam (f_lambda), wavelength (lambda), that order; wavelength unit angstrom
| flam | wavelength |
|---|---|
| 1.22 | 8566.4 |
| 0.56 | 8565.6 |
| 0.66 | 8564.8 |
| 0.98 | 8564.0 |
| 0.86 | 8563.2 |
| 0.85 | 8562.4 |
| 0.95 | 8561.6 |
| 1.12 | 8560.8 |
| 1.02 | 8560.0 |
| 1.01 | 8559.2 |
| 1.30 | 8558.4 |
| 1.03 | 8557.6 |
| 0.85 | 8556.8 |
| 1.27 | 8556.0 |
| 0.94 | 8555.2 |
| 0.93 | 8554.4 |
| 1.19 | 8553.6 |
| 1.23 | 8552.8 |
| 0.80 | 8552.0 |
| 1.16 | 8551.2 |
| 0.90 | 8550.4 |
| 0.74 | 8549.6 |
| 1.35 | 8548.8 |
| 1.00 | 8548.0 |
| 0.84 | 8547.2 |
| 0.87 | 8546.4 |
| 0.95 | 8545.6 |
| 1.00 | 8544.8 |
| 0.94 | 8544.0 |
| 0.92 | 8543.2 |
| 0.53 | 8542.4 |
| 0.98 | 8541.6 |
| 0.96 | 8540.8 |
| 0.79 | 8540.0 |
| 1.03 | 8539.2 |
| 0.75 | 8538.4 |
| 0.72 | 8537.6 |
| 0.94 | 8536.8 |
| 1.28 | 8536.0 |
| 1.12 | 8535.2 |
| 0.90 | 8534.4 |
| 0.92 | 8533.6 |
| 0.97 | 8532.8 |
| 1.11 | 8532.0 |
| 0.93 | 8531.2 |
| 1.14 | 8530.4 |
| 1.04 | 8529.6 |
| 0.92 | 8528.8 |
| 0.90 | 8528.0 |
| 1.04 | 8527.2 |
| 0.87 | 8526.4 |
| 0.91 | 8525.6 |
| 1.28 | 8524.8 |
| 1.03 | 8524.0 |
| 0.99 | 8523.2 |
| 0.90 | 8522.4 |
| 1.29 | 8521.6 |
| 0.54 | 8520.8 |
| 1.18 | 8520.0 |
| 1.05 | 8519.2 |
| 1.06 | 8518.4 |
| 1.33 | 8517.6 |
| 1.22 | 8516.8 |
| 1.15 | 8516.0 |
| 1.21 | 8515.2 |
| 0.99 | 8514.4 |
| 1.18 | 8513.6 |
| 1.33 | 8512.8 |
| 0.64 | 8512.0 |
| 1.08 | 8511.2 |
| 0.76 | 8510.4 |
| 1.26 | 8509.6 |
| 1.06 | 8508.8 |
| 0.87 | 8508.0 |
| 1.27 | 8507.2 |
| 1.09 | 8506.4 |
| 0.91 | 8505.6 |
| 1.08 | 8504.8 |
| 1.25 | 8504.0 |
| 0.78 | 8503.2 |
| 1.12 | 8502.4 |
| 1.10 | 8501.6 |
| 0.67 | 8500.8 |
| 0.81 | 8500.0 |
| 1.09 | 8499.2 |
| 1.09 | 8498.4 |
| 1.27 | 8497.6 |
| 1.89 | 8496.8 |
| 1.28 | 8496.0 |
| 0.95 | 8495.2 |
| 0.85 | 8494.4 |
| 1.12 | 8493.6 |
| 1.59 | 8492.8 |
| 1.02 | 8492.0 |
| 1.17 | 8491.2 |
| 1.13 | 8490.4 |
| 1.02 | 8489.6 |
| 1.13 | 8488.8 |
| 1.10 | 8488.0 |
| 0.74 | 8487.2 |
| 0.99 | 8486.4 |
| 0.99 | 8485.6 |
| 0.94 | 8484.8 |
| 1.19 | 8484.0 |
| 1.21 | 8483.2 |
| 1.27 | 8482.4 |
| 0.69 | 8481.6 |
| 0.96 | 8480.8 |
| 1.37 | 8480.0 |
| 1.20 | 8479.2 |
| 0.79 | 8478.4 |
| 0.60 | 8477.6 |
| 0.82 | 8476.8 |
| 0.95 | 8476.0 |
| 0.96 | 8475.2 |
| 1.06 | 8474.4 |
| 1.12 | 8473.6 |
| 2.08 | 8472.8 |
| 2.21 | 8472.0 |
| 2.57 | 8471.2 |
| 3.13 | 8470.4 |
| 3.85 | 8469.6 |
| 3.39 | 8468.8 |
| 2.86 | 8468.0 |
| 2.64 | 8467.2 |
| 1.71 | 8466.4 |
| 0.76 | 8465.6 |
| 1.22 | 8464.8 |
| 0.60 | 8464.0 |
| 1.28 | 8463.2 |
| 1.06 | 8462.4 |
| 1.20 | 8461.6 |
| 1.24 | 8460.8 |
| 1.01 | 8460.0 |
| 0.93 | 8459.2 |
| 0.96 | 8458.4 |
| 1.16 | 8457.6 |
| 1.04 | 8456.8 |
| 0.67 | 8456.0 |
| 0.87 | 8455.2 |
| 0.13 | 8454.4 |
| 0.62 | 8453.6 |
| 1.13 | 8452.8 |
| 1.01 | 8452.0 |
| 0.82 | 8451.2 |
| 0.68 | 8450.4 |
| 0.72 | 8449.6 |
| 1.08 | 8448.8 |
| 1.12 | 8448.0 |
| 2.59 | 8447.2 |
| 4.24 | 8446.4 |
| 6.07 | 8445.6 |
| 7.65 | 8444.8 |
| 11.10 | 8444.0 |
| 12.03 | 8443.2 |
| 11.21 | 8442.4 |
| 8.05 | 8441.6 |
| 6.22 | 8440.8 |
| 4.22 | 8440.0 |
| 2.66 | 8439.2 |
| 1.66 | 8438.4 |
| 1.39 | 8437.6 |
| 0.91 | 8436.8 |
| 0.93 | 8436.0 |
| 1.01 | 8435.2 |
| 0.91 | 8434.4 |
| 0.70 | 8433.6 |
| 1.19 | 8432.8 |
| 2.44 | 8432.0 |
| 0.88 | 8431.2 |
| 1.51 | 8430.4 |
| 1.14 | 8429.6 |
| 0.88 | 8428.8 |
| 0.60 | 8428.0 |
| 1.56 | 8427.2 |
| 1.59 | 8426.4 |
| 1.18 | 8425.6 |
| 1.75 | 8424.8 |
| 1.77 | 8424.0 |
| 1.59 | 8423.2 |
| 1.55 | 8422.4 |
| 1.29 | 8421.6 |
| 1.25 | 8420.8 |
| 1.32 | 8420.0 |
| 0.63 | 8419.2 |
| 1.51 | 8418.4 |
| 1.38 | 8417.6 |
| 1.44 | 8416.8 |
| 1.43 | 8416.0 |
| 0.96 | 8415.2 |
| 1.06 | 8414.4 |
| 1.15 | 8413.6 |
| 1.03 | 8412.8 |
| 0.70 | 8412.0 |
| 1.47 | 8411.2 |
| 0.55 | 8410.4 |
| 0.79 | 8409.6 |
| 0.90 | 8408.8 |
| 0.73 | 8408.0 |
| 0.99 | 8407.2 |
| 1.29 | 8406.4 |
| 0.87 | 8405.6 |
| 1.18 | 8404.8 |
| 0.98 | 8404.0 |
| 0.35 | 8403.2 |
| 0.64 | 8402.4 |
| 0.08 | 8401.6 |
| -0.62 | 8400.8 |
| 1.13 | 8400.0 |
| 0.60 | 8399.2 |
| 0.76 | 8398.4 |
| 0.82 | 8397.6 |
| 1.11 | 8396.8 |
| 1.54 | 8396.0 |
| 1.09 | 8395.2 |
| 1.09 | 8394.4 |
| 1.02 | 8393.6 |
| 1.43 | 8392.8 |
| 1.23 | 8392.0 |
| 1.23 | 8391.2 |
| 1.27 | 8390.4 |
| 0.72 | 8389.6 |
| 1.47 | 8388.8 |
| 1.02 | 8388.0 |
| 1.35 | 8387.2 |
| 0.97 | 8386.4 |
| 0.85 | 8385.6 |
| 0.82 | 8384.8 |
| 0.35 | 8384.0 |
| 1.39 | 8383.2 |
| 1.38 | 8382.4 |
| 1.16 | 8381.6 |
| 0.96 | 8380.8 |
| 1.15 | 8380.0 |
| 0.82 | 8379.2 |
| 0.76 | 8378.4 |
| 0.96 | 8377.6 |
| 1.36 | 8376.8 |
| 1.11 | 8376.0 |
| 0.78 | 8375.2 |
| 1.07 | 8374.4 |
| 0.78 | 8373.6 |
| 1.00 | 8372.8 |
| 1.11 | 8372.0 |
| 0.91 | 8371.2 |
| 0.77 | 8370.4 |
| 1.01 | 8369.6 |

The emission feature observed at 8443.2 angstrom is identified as H-alpha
